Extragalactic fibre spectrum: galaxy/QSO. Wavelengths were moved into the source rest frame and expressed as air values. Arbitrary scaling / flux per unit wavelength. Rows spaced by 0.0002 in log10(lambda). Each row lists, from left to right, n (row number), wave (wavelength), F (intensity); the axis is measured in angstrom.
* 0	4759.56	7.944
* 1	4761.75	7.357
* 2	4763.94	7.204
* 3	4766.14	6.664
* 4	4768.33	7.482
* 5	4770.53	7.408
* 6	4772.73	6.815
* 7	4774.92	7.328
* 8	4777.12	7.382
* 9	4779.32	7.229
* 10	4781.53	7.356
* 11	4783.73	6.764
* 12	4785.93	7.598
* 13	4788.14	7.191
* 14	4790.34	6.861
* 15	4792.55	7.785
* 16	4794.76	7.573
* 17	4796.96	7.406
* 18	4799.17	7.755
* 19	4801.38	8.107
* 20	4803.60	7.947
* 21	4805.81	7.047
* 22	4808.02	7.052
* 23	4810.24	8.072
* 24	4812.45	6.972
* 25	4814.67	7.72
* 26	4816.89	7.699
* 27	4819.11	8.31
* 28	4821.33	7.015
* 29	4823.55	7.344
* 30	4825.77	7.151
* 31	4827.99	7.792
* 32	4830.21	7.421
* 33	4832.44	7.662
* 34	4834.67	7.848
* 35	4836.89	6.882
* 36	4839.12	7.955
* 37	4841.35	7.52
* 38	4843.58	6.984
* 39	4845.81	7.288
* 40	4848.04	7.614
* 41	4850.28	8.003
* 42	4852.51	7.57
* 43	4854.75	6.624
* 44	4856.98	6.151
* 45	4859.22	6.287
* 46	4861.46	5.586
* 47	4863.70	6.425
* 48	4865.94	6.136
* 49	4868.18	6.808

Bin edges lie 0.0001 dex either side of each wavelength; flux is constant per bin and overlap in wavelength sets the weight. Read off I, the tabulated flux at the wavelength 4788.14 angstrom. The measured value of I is 7.191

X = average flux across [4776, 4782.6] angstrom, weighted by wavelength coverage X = 7.31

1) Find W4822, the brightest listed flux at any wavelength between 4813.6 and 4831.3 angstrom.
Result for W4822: 8.31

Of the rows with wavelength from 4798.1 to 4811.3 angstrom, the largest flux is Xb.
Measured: 8.107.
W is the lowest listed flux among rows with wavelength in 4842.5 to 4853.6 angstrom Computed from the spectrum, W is 6.984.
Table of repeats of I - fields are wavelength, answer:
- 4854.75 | 6.624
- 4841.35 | 7.52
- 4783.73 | 6.764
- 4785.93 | 7.598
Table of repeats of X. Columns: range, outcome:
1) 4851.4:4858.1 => 6.78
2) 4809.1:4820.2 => 7.75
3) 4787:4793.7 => 7.28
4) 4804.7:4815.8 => 7.37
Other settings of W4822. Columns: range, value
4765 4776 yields 7.482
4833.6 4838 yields 7.848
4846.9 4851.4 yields 8.003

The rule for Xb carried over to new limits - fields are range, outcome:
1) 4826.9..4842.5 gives 7.955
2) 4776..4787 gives 7.598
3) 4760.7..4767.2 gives 7.357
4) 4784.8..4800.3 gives 7.785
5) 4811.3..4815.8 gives 7.72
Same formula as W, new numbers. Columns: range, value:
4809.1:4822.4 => 6.972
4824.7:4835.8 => 7.151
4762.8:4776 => 6.664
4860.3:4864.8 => 5.586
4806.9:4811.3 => 7.052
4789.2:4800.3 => 6.861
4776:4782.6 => 7.229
